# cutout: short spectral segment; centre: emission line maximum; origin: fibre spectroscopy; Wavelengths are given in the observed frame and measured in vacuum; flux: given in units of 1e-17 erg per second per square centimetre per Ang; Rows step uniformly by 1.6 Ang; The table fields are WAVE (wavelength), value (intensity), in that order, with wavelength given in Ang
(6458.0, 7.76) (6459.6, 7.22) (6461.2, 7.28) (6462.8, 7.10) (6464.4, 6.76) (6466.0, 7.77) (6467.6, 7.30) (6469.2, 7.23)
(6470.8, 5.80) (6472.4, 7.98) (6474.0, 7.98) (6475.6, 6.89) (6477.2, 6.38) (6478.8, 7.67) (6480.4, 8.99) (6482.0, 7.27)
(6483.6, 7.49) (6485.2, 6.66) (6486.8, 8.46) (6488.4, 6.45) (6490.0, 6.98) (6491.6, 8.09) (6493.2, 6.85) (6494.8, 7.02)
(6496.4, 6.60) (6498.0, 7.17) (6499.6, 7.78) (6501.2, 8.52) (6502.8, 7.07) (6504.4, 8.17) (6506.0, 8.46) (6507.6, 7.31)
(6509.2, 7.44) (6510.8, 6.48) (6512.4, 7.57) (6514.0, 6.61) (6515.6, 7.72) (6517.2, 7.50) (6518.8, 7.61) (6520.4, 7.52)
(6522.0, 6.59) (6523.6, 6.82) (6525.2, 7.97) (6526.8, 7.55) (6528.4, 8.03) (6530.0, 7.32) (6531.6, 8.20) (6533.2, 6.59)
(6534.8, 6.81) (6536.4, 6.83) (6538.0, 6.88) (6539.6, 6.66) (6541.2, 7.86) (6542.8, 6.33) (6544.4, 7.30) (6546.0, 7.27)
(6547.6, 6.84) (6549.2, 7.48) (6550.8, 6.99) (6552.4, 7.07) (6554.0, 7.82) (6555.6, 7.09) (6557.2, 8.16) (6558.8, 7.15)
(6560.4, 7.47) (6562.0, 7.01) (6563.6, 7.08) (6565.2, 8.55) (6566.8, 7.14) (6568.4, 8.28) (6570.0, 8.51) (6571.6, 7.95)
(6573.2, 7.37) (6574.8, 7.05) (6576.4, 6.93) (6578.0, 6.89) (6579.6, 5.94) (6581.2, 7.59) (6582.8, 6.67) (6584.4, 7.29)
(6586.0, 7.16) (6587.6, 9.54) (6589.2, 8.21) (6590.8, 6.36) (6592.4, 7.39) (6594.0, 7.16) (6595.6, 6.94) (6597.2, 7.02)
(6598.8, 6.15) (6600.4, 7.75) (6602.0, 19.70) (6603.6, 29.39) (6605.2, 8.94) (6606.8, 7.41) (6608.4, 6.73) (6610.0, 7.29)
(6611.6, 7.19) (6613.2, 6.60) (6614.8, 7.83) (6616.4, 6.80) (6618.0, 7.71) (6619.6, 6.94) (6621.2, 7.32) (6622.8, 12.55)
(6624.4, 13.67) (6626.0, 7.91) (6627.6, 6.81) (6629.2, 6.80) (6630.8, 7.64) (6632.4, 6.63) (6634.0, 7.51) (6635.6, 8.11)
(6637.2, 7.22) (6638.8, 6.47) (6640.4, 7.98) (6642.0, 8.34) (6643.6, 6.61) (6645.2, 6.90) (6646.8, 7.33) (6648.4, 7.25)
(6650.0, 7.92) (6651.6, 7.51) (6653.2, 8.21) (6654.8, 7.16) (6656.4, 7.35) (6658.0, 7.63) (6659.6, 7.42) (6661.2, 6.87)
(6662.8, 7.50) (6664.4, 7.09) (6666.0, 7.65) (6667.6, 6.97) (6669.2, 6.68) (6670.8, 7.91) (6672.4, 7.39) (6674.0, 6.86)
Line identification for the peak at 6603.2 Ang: H-alpha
